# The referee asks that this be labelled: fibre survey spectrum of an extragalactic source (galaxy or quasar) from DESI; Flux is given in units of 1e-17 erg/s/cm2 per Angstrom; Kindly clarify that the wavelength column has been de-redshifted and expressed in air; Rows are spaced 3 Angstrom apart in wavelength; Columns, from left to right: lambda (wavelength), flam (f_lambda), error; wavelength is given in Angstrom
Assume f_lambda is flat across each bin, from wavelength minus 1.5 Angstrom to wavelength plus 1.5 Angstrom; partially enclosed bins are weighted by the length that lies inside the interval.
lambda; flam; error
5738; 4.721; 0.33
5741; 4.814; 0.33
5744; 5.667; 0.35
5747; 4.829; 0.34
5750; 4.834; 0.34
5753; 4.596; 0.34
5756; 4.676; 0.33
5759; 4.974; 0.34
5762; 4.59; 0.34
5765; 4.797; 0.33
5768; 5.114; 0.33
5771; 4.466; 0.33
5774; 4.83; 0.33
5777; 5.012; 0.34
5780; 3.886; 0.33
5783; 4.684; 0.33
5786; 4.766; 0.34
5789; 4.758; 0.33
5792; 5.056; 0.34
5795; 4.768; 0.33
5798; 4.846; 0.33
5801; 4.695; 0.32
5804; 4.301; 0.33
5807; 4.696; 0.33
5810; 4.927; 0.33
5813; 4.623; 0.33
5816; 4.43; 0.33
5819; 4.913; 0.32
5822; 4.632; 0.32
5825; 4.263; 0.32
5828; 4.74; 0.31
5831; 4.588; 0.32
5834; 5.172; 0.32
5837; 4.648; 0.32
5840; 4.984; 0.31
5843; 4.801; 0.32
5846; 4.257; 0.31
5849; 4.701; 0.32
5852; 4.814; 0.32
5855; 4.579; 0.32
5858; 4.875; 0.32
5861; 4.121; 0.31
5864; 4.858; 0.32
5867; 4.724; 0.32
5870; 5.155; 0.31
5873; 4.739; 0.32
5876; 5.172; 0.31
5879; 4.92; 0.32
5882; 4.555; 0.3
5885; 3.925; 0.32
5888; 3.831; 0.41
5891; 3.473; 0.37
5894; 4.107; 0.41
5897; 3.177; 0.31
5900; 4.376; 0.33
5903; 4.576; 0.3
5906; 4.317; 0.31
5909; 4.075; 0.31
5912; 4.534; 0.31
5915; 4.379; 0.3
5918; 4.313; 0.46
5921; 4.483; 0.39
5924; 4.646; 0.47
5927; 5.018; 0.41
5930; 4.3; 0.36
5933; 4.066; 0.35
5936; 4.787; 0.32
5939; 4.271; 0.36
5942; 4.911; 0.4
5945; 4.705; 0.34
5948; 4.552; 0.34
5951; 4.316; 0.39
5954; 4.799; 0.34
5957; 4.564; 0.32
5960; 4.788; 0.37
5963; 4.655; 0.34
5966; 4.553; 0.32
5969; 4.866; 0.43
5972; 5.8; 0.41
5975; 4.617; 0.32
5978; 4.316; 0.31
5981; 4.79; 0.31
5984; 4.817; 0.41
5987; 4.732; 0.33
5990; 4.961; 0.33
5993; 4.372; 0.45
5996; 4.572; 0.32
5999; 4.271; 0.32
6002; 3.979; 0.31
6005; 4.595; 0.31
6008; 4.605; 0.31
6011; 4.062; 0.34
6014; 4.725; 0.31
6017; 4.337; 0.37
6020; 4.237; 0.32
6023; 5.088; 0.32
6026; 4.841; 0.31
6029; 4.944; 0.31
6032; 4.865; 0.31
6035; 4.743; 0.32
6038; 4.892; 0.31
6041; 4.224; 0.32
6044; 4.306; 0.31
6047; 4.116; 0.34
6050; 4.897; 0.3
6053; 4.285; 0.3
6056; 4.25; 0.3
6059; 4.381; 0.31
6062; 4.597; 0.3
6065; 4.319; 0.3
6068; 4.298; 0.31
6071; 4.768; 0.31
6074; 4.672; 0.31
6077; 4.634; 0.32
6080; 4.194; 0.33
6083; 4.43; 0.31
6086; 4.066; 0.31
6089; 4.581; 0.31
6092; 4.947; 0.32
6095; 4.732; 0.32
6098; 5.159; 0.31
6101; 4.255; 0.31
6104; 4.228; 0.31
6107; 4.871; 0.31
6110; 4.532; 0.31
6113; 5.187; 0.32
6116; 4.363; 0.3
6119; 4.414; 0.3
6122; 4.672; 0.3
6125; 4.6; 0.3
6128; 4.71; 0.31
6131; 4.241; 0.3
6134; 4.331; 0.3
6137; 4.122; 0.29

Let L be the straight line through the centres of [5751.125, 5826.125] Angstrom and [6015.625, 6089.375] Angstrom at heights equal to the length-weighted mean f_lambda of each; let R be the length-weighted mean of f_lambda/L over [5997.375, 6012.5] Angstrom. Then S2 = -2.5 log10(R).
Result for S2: 0.06 mag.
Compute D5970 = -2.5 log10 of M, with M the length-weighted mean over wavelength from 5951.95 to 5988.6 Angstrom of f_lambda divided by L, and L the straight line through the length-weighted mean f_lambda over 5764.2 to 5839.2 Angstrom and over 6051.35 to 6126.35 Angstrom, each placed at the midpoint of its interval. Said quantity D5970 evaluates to -0.04 mag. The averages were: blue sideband 4.71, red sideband 4.54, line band 4.77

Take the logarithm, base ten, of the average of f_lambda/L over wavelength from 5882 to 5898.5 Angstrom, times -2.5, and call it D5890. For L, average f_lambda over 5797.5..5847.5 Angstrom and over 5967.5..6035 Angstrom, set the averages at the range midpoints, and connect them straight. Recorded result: 0.23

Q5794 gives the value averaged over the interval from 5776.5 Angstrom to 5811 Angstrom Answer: 4.69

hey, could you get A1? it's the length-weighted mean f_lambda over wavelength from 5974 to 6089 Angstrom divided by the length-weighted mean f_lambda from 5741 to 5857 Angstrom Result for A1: 1.0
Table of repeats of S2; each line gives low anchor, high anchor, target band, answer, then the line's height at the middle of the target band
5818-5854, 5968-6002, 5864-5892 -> 0.04 mag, 4.7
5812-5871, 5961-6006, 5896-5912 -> 0.12 mag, 4.68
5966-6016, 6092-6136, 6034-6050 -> 0.03 mag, 4.61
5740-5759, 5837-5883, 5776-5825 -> 0.04 mag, 4.84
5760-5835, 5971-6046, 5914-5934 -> 0.04 mag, 4.65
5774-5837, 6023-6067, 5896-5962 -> 0.04 mag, 4.62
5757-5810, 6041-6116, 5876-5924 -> 0.10 mag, 4.64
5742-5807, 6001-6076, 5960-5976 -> -0.07 mag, 4.59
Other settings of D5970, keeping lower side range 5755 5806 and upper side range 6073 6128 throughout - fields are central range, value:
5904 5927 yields 0.05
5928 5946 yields 0.03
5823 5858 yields 0.00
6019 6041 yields -0.04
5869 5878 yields -0.07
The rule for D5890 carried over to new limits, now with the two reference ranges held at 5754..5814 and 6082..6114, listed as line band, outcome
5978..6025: 0.03 mag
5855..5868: 0.02 mag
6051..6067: 0.06 mag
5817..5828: 0.02 mag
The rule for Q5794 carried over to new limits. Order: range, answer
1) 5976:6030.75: 4.57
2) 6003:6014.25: 4.45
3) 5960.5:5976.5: 4.89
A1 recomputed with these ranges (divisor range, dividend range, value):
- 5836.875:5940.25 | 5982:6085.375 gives 1.01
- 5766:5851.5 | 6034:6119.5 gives 0.96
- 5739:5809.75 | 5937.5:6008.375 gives 0.97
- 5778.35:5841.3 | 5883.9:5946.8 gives 0.92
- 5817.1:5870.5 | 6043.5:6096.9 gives 0.95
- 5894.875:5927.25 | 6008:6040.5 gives 1.08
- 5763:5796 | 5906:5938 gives 0.94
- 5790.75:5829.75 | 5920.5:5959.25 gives 0.98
